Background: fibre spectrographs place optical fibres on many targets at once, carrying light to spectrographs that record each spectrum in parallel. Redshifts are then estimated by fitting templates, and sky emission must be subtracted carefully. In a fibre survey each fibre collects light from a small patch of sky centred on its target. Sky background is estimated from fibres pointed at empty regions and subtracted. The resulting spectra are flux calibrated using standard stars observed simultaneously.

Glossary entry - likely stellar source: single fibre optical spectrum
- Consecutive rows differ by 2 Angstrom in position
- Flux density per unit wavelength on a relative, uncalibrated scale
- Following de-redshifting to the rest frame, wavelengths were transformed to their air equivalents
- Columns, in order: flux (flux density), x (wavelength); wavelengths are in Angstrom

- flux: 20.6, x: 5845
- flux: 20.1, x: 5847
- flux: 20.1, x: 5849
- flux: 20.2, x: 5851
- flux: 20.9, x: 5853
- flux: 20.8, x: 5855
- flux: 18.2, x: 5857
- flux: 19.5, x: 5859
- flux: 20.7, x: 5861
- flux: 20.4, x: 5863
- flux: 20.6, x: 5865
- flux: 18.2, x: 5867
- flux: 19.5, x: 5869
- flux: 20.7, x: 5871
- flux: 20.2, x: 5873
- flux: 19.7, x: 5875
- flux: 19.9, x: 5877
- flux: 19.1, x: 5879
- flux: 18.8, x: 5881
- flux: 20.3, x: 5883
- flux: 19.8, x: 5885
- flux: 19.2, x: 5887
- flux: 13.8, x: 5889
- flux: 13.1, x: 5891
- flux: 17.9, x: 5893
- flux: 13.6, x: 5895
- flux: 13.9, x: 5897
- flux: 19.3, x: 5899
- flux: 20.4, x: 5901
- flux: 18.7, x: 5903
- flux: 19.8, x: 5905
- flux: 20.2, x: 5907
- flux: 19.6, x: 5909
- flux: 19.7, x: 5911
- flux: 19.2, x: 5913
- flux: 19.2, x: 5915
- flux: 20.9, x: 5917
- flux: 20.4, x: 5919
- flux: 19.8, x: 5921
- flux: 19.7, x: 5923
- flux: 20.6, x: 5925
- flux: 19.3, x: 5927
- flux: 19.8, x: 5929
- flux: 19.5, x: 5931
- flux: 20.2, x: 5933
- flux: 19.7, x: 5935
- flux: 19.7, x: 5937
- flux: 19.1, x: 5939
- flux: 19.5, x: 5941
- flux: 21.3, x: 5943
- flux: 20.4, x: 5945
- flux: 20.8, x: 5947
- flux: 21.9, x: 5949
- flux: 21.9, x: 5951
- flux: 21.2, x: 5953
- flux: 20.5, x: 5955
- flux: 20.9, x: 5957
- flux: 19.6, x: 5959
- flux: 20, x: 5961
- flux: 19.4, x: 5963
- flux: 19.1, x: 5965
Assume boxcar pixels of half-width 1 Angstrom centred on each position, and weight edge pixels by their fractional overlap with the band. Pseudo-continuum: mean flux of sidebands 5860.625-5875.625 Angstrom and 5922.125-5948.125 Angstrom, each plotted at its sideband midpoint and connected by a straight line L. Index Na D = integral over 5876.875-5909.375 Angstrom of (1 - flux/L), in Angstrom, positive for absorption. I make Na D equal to 3.2 Angstrom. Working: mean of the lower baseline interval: 20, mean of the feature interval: 18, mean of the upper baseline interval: 20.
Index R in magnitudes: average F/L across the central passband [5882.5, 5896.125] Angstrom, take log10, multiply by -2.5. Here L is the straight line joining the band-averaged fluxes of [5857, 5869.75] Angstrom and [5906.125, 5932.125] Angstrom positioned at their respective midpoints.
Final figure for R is 0.185 mag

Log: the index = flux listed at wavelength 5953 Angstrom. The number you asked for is 21.2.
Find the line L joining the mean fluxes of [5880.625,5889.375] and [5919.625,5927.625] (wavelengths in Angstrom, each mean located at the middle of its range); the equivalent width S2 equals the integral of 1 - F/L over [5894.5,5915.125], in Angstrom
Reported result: 0.8 Angstrom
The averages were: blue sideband 18.7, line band 18.6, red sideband 19.9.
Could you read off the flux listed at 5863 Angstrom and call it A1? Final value 20.4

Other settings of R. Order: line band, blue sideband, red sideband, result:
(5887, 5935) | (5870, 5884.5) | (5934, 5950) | 0.079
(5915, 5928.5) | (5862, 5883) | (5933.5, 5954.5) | 0.014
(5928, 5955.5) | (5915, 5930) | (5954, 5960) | -0.011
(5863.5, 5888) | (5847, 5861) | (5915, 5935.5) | 0.017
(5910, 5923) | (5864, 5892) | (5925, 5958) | -0.006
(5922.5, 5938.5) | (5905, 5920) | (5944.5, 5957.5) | 0.036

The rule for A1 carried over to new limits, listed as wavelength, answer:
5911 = 19.7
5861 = 20.7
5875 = 19.7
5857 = 18.2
